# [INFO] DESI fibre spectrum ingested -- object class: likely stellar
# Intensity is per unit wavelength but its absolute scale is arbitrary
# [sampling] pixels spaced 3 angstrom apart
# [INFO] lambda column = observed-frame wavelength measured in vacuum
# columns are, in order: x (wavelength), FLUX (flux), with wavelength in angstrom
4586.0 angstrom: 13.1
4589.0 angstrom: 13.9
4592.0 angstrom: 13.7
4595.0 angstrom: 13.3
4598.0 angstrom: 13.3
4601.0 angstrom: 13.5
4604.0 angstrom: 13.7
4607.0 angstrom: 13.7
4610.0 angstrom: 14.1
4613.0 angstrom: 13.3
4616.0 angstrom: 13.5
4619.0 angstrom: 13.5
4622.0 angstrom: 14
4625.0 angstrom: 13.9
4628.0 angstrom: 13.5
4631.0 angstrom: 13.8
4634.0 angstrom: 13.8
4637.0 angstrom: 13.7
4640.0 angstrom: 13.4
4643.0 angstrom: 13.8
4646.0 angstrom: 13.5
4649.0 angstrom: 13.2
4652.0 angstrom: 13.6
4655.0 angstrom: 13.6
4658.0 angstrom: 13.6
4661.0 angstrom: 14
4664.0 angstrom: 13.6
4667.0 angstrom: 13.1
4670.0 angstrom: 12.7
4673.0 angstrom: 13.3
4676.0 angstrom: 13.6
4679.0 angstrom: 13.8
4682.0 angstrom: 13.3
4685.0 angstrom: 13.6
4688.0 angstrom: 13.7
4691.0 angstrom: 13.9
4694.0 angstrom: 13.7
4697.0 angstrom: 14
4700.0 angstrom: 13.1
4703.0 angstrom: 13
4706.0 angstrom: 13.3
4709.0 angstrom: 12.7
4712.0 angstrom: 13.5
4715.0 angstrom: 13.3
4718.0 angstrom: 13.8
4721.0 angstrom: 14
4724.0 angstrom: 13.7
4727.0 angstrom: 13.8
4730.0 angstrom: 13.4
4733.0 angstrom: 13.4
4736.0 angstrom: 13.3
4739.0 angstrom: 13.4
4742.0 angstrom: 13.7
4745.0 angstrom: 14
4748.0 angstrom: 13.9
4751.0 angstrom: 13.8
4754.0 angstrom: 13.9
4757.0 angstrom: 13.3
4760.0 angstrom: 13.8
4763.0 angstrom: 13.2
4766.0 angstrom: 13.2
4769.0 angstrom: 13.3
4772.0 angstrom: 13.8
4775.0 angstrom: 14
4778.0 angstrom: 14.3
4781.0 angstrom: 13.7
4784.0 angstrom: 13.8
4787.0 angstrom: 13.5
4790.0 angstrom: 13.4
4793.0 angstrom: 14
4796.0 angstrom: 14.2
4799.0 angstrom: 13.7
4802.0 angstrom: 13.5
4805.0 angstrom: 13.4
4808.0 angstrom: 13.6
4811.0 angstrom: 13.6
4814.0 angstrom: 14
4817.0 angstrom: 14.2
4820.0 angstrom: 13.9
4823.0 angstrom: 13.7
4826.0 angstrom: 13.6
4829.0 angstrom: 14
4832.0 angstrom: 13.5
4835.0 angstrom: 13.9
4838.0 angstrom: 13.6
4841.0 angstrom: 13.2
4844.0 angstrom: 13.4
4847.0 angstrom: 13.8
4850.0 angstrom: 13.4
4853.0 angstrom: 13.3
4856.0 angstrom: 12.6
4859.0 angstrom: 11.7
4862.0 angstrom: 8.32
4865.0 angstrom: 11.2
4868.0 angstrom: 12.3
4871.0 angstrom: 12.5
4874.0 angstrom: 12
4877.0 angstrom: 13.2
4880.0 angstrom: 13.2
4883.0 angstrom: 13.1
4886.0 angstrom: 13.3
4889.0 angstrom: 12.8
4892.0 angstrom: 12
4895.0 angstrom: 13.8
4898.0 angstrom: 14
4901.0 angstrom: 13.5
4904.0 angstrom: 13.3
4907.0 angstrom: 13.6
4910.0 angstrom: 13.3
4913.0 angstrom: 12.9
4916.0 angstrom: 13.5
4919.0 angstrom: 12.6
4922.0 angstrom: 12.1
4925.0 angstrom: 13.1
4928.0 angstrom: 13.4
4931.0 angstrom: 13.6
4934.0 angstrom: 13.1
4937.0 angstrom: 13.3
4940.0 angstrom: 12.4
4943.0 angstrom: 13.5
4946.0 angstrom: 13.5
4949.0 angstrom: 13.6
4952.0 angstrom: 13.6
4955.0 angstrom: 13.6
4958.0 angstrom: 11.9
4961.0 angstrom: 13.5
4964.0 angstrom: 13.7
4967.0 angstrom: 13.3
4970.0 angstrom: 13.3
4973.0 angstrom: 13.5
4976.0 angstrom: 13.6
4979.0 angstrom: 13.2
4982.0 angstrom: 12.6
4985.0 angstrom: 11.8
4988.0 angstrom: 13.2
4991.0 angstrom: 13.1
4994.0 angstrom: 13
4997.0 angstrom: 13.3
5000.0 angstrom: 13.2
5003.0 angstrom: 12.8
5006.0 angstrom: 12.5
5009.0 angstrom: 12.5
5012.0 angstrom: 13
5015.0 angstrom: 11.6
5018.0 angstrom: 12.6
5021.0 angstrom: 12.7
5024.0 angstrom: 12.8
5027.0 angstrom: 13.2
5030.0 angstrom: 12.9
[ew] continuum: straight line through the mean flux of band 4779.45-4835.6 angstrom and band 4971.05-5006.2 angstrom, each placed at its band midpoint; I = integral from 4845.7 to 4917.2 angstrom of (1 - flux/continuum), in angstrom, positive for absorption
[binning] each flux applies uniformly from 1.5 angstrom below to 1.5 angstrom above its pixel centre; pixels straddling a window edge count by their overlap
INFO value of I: 3.6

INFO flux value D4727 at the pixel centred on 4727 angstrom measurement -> 13.8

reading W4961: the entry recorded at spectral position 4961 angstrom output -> 13.5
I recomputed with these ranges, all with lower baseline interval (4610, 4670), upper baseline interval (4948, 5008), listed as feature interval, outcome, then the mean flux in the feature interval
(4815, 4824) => -0.42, 13.9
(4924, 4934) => -0.12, 13.3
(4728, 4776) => -0.56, 13.6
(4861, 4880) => 2.09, 11.8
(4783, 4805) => -0.55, 13.7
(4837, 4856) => -0.12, 13.4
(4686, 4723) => -0.02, 13.5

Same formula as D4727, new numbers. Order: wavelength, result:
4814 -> 14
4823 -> 13.7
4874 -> 12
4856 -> 12.6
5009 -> 12.5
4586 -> 13.1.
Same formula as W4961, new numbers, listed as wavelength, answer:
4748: 13.9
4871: 12.5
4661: 14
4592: 13.7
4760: 13.8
